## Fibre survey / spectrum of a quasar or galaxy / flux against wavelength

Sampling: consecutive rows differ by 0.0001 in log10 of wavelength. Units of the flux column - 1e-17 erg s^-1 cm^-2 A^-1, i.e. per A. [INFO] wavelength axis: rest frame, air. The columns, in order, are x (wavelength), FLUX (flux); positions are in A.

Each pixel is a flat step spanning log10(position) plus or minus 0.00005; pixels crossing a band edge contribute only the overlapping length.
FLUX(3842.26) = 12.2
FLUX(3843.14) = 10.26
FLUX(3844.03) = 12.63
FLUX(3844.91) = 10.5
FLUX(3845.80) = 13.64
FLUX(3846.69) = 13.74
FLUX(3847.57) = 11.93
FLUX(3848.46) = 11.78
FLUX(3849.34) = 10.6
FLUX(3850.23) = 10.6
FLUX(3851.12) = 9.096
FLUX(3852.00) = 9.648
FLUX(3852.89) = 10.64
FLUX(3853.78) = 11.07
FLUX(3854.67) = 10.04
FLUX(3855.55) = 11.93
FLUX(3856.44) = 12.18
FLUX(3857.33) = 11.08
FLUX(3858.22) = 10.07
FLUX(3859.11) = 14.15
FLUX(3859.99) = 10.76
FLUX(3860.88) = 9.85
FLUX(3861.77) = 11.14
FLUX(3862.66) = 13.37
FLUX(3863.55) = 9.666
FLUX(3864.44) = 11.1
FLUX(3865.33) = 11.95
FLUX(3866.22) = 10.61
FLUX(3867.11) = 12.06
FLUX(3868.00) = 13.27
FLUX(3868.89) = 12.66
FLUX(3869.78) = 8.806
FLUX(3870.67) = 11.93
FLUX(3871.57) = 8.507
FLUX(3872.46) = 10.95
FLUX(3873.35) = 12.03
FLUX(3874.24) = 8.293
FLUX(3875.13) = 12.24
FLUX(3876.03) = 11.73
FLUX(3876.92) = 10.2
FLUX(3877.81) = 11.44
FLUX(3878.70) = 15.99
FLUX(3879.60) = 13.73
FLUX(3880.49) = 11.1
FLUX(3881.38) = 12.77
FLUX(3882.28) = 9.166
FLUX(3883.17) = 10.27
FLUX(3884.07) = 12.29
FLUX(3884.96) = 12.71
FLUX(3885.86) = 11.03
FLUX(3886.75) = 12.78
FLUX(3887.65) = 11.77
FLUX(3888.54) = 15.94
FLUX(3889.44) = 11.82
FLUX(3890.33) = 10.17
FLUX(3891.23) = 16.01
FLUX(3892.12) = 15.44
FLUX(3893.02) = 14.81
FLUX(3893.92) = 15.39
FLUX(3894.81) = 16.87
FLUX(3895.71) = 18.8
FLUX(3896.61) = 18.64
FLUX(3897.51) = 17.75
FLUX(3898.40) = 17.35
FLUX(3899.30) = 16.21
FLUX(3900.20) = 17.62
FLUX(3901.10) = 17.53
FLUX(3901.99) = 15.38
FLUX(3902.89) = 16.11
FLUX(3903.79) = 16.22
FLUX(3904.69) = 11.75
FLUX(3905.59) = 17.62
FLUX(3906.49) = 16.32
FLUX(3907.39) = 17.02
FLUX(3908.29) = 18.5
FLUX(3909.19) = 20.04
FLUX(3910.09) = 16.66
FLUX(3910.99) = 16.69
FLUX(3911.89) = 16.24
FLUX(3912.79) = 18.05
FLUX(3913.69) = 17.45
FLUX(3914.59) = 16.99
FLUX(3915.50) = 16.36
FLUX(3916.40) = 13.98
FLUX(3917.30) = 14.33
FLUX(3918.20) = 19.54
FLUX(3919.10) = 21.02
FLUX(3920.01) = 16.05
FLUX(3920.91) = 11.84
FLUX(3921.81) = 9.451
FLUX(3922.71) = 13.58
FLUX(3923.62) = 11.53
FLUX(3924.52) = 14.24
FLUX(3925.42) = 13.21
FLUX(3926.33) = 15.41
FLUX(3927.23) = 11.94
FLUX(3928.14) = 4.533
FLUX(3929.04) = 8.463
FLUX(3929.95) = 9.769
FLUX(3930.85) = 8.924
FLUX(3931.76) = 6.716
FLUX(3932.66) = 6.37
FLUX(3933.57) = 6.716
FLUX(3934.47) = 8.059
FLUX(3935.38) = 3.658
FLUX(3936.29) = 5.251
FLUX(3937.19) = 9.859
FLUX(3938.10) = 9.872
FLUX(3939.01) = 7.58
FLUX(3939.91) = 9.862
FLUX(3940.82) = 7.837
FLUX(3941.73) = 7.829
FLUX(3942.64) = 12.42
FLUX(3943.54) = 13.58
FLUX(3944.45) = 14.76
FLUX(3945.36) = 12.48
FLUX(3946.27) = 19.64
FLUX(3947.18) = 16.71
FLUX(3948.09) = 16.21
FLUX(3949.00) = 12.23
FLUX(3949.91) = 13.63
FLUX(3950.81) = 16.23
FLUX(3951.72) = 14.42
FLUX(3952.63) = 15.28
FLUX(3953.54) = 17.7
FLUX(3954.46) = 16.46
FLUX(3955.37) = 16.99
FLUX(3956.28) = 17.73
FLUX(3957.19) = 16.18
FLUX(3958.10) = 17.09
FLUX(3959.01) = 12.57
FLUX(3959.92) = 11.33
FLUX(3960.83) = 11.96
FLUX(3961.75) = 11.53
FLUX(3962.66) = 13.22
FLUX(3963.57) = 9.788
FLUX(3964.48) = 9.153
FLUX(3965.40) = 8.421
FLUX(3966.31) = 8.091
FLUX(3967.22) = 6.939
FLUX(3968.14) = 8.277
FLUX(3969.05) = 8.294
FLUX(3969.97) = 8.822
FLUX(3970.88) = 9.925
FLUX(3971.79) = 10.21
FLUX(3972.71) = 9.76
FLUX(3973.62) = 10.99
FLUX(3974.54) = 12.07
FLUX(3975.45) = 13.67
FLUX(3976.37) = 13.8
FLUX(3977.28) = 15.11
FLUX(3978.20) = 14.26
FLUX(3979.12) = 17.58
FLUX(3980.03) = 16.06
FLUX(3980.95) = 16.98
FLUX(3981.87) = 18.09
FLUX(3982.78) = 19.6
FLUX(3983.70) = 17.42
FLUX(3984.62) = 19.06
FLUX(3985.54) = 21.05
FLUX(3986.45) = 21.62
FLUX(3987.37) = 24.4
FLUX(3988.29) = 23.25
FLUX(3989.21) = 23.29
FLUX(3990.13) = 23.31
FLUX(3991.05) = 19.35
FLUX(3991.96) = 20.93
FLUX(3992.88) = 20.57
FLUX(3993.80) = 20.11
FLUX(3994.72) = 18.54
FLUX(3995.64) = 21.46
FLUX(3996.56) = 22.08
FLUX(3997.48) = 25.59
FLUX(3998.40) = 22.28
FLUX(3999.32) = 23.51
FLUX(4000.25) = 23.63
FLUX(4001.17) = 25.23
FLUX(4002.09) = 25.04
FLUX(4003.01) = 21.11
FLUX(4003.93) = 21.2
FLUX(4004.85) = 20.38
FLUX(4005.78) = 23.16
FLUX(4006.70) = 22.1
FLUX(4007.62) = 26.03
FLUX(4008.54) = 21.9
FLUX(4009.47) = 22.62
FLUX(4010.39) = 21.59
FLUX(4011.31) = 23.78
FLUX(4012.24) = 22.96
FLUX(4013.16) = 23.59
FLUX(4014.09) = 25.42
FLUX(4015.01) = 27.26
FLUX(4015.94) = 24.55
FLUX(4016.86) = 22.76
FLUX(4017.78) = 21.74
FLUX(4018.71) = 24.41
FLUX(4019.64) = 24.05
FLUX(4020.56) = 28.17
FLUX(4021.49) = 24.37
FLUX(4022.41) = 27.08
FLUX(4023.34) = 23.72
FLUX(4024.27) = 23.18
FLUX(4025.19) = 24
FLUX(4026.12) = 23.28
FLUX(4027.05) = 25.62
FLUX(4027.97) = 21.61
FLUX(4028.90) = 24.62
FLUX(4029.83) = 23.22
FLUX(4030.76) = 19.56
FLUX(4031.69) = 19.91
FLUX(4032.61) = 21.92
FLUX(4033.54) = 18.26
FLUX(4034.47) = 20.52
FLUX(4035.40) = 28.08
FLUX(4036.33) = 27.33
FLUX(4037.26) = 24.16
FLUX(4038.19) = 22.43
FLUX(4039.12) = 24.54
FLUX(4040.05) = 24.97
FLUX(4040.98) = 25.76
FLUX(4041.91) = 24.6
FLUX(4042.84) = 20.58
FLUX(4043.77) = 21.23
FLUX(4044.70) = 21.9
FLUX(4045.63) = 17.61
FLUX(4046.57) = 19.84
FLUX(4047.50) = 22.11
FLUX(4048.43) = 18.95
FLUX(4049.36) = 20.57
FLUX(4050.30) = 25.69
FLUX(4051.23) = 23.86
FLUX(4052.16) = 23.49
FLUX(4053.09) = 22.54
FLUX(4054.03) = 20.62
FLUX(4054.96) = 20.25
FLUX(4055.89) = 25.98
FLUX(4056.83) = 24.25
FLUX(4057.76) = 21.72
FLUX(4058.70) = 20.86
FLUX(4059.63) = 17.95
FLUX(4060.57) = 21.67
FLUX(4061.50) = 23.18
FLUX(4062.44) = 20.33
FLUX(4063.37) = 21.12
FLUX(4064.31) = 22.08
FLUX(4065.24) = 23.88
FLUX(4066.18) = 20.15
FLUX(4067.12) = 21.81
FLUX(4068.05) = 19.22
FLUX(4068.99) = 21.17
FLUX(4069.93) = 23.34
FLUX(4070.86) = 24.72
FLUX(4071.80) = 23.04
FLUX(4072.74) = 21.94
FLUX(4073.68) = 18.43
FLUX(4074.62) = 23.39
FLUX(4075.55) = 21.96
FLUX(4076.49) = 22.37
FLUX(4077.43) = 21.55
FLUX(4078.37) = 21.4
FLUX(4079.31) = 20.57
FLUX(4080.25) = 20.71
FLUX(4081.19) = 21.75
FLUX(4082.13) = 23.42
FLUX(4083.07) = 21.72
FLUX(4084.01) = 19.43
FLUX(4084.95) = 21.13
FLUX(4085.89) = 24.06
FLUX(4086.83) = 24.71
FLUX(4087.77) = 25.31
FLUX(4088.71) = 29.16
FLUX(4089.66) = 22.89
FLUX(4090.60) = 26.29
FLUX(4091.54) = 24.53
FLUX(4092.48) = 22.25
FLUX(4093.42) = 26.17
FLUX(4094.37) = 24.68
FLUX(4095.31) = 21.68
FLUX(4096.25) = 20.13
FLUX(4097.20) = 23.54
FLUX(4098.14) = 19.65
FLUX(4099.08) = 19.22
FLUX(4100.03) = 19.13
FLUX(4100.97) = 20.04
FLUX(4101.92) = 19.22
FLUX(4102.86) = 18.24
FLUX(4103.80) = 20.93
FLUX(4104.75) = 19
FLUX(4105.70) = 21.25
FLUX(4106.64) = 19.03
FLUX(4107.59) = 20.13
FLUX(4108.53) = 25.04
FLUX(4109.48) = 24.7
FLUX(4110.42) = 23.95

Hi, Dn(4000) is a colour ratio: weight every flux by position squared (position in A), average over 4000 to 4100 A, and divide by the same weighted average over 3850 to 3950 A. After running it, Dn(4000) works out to 1.91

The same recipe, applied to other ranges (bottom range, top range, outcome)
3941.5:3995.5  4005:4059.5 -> 1.57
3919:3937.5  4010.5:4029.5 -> 2.51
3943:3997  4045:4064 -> 1.46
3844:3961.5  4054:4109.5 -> 1.85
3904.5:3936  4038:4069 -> 1.76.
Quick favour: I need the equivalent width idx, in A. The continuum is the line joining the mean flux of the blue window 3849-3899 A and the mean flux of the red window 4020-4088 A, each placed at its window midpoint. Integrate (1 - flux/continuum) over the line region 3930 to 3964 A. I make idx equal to 9.1 A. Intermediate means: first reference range 12.3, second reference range 22.5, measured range 12.1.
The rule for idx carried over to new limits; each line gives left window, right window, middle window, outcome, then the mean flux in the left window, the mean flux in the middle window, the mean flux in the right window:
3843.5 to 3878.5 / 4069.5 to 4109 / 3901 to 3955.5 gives 3.51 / 11.3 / 13.4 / 22.1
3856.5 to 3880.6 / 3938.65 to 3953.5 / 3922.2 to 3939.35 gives 4.88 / 11.4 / 9.25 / 13.3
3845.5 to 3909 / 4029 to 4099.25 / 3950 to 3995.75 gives 6.48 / 13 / 15.3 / 22.4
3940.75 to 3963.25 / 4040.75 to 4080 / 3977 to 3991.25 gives -2.47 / 14.3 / 19.4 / 21.8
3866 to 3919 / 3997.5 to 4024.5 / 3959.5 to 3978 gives 8.87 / 14.4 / 10.6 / 23.7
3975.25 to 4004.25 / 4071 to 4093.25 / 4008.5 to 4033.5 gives -2.79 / 20.3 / 23.5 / 22.8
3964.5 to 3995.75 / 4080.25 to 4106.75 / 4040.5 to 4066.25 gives -2.67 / 15.8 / 21.9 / 22.1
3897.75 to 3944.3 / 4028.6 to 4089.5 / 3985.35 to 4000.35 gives -3.47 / 13.2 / 22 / 22.3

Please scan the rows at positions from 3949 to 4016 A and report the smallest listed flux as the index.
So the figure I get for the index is 6.939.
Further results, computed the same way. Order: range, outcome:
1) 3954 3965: 9.153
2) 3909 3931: 4.533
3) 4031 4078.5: 17.61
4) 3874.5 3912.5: 9.166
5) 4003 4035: 18.26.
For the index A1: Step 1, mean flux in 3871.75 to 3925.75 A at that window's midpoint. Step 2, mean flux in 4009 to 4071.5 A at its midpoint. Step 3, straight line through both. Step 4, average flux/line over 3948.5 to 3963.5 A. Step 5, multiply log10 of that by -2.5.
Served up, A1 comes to 0.226 mag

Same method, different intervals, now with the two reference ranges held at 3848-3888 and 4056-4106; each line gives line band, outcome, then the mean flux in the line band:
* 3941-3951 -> 0.10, 13.9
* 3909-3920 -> -0.25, 17.2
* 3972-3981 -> 0.21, 13.8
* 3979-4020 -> -0.23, 22.1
